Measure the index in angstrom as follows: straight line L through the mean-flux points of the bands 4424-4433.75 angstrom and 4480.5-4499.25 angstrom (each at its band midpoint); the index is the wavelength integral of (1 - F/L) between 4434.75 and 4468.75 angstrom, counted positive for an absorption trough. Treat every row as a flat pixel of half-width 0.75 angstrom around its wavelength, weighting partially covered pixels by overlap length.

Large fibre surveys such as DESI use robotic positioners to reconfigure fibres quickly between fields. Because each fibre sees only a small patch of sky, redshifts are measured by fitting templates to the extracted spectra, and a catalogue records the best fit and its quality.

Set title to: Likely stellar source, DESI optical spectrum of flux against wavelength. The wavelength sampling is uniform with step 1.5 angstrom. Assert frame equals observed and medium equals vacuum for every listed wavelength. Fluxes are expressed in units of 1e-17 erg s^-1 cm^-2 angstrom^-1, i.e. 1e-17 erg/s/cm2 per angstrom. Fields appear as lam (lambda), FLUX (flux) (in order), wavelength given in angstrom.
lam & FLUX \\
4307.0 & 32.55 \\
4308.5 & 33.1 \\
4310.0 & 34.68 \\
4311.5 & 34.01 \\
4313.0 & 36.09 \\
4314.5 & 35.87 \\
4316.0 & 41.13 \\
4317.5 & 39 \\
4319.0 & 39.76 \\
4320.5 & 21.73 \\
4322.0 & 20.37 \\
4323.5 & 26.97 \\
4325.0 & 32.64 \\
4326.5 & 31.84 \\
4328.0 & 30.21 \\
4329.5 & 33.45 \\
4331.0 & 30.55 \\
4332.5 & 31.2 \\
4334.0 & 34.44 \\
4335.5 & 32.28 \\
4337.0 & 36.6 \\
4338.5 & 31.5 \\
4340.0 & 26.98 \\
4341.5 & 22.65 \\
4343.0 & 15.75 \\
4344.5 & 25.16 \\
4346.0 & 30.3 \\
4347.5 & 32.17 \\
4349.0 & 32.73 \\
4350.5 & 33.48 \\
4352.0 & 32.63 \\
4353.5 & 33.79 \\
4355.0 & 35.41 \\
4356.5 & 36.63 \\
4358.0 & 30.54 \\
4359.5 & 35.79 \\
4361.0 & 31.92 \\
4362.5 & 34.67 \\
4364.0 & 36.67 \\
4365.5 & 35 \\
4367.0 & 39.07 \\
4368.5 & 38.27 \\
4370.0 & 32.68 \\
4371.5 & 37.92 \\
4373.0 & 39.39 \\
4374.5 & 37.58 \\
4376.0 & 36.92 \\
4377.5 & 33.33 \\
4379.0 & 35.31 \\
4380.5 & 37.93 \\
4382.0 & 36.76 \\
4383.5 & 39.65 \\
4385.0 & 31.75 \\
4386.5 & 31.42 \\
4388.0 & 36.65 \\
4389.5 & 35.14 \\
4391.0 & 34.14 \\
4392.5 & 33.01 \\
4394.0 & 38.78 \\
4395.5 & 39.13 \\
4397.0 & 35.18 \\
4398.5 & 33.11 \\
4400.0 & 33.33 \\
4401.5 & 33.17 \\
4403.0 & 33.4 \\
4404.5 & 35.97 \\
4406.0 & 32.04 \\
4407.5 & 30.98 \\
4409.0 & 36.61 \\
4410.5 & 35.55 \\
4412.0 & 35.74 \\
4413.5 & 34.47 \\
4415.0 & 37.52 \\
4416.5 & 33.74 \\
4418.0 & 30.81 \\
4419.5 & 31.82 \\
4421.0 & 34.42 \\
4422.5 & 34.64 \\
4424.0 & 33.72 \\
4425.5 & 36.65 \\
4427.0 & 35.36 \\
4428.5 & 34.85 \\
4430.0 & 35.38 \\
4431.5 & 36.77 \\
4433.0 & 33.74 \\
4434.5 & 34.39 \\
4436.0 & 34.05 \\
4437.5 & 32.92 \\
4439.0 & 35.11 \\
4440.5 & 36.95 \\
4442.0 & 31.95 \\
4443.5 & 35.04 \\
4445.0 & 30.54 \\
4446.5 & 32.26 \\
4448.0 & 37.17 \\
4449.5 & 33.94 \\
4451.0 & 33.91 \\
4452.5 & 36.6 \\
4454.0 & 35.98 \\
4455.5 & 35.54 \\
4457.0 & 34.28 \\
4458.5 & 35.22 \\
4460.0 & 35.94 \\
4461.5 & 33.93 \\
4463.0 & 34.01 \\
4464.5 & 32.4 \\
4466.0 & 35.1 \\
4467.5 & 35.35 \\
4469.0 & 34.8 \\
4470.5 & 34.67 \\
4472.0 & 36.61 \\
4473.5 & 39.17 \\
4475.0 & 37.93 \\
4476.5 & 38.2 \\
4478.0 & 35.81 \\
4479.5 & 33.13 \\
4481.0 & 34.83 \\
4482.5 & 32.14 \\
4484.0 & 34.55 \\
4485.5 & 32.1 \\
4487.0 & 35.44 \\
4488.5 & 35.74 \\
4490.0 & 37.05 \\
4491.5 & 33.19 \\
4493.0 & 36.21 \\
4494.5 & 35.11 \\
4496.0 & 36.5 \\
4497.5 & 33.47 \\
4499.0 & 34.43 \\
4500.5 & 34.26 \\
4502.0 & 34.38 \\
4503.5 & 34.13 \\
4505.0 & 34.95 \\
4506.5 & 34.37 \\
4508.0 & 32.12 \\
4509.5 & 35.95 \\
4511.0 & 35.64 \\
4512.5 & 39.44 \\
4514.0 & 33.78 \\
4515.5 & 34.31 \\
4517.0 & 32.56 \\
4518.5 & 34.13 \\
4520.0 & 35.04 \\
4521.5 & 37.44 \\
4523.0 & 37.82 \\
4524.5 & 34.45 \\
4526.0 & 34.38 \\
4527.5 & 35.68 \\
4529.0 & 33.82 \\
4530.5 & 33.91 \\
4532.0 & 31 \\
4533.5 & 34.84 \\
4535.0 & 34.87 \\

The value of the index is 0.6 angstrom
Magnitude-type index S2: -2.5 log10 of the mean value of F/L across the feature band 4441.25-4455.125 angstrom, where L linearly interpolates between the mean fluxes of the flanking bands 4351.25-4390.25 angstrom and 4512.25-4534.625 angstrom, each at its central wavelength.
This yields 0.03 mag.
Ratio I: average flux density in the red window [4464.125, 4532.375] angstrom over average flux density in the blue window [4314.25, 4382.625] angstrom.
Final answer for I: 1.06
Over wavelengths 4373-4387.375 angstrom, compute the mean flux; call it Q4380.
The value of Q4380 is 35.8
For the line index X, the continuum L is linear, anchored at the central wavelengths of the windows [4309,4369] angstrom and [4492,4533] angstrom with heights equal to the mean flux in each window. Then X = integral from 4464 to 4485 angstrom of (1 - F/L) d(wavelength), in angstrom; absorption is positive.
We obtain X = -0.67 angstrom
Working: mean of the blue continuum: 32.3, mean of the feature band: 35.3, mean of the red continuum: 34.8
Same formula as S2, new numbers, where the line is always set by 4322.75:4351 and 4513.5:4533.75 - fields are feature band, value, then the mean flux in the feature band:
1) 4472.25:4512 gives -0.04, 35.1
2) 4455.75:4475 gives -0.07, 35.2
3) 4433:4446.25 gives -0.04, 33.8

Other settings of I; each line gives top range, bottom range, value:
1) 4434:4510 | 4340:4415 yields 1.02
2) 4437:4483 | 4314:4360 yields 1.11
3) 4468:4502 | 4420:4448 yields 1.02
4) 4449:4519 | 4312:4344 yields 1.13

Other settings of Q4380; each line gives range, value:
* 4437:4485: 34.9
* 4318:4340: 30.9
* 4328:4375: 32.7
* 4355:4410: 35.3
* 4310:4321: 35.6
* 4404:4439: 34.4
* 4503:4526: 35.1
